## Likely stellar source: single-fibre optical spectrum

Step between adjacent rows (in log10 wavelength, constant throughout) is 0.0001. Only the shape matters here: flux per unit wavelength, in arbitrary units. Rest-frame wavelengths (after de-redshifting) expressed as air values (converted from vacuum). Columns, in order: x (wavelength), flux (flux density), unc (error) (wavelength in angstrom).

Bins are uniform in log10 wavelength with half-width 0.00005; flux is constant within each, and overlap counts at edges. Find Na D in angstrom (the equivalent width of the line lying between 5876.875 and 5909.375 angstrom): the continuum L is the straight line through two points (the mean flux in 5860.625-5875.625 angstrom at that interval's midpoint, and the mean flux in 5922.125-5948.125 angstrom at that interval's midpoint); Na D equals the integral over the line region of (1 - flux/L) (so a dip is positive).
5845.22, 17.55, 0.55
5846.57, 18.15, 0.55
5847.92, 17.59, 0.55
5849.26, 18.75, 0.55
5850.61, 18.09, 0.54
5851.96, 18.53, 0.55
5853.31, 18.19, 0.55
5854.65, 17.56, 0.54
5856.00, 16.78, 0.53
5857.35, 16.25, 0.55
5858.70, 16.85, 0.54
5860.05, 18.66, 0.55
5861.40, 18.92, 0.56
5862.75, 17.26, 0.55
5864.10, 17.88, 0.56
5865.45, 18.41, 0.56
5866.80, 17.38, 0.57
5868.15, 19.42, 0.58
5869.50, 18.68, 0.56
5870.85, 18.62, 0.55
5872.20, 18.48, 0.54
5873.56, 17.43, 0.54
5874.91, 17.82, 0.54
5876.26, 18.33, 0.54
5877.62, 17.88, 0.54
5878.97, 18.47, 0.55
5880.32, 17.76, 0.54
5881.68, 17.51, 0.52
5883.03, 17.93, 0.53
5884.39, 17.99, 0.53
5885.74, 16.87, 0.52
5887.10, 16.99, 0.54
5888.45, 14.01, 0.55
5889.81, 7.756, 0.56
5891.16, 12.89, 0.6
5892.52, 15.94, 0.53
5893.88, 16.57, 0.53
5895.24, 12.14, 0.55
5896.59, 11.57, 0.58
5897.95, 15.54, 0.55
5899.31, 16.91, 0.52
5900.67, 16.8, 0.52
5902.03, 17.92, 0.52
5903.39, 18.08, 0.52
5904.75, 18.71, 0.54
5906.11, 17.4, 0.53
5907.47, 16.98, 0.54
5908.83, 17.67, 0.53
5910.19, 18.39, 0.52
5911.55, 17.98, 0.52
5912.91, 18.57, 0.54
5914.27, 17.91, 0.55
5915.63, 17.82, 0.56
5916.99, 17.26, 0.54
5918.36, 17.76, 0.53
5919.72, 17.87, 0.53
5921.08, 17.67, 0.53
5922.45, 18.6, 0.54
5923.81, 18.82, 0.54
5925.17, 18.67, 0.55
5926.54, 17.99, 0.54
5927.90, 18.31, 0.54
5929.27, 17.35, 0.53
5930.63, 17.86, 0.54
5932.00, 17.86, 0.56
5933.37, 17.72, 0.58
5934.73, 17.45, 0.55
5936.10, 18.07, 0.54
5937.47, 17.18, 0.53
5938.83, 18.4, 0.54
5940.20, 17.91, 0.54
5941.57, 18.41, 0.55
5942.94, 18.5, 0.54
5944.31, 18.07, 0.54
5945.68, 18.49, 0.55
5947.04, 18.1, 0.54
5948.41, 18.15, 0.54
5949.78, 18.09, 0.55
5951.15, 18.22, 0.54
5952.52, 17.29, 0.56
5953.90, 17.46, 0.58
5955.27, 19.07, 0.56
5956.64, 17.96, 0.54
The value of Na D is 3.6 angstrom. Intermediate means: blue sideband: 18.2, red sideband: 18.1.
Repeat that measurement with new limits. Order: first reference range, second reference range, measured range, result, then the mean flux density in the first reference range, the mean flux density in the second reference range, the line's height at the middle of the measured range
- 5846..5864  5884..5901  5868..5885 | -2.3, 17.8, 14.7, 16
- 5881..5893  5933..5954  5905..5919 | -1.1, 15.3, 18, 16.5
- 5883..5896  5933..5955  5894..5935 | -2.9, 14.7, 18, 16.2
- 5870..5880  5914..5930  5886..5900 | 3.1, 18.1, 18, 18.1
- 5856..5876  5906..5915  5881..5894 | 1.8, 18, 17.9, 17.9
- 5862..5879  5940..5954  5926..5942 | 0.2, 18.2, 18.1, 18.1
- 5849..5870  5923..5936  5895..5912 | 1.2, 18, 18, 18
